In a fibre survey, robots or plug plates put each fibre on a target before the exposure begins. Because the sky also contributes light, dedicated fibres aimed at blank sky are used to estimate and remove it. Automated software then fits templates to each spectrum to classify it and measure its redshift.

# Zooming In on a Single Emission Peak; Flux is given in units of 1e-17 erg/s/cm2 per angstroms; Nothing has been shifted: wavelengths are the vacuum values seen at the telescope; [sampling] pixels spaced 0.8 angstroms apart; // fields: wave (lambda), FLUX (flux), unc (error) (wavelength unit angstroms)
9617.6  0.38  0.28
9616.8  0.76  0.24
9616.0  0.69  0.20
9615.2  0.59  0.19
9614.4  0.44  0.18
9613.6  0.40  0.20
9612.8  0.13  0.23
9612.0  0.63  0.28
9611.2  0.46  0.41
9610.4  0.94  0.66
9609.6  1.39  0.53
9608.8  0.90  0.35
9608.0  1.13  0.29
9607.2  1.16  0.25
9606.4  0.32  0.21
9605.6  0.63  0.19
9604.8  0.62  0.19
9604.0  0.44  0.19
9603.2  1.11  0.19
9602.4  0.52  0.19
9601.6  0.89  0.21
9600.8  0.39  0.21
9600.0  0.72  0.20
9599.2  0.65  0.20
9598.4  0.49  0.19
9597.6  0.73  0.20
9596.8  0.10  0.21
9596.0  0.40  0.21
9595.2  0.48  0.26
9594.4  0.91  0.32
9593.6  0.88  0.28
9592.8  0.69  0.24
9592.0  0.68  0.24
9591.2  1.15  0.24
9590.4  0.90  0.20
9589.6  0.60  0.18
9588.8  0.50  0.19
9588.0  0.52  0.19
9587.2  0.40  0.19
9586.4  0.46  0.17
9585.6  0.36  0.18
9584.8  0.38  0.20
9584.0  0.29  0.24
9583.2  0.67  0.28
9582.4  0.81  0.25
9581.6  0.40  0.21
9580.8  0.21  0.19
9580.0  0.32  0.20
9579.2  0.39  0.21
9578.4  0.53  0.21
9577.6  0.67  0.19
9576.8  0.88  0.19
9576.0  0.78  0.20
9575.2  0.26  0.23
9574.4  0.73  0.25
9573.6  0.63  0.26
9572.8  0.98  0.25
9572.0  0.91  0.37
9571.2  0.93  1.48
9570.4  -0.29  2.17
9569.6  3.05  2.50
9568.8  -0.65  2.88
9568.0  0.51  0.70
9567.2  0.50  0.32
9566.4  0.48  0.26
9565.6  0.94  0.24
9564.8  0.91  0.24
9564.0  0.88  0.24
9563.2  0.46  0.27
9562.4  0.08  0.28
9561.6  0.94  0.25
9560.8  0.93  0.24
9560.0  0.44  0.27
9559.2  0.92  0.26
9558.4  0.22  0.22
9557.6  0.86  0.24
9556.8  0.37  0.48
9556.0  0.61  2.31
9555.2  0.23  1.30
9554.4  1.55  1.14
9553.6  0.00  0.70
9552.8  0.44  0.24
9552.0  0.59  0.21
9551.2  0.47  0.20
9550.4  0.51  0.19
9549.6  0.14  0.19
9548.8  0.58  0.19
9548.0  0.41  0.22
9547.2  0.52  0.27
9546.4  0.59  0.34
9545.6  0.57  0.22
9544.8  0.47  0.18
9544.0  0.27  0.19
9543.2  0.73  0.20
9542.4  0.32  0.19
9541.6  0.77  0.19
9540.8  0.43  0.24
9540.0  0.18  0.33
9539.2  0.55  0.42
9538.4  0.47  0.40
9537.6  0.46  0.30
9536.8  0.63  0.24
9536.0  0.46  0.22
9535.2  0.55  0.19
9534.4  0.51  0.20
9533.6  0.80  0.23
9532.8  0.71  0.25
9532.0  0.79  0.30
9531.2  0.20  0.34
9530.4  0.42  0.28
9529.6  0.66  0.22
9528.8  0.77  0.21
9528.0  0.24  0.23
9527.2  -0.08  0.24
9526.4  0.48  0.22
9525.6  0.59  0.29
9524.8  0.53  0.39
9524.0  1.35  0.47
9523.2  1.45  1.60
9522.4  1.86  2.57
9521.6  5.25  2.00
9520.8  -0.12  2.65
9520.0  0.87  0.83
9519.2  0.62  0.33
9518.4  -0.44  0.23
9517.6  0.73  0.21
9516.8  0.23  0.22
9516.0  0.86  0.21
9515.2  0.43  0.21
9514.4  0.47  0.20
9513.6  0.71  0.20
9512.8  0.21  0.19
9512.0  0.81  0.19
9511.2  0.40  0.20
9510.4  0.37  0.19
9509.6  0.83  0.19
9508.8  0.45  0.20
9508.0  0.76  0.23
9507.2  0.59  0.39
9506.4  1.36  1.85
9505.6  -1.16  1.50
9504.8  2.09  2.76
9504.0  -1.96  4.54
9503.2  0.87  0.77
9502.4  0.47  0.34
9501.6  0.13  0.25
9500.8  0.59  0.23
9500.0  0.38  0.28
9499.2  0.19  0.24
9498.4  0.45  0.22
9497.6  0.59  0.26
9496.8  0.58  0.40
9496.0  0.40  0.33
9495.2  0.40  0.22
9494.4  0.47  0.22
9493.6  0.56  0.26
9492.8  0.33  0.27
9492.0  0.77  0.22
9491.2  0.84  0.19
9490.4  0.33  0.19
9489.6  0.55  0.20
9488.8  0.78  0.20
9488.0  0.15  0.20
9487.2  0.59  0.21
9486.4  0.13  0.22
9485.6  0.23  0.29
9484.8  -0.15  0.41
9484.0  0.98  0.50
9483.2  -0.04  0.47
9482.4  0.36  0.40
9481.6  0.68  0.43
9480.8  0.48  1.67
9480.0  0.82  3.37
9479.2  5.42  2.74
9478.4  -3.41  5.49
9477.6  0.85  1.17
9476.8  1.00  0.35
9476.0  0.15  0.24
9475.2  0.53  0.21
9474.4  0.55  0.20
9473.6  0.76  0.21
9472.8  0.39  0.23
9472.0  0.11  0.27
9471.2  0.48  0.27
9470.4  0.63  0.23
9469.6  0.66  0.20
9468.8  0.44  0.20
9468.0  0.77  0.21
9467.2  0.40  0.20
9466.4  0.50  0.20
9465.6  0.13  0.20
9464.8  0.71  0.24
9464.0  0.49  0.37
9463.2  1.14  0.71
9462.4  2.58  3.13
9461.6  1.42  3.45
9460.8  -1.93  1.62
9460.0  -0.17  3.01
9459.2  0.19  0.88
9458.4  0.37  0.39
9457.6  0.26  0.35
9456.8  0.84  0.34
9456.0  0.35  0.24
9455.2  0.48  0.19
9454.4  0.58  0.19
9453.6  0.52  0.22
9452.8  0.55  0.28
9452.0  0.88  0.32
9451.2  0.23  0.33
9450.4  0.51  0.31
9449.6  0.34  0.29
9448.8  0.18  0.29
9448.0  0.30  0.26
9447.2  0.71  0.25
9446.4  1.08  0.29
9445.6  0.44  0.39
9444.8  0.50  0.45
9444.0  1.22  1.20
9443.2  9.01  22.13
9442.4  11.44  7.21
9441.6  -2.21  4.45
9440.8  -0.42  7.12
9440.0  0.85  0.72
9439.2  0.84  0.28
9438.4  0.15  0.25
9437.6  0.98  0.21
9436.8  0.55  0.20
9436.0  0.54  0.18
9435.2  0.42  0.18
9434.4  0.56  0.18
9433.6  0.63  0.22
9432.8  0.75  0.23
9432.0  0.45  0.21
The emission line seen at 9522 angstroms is [O III] 5007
